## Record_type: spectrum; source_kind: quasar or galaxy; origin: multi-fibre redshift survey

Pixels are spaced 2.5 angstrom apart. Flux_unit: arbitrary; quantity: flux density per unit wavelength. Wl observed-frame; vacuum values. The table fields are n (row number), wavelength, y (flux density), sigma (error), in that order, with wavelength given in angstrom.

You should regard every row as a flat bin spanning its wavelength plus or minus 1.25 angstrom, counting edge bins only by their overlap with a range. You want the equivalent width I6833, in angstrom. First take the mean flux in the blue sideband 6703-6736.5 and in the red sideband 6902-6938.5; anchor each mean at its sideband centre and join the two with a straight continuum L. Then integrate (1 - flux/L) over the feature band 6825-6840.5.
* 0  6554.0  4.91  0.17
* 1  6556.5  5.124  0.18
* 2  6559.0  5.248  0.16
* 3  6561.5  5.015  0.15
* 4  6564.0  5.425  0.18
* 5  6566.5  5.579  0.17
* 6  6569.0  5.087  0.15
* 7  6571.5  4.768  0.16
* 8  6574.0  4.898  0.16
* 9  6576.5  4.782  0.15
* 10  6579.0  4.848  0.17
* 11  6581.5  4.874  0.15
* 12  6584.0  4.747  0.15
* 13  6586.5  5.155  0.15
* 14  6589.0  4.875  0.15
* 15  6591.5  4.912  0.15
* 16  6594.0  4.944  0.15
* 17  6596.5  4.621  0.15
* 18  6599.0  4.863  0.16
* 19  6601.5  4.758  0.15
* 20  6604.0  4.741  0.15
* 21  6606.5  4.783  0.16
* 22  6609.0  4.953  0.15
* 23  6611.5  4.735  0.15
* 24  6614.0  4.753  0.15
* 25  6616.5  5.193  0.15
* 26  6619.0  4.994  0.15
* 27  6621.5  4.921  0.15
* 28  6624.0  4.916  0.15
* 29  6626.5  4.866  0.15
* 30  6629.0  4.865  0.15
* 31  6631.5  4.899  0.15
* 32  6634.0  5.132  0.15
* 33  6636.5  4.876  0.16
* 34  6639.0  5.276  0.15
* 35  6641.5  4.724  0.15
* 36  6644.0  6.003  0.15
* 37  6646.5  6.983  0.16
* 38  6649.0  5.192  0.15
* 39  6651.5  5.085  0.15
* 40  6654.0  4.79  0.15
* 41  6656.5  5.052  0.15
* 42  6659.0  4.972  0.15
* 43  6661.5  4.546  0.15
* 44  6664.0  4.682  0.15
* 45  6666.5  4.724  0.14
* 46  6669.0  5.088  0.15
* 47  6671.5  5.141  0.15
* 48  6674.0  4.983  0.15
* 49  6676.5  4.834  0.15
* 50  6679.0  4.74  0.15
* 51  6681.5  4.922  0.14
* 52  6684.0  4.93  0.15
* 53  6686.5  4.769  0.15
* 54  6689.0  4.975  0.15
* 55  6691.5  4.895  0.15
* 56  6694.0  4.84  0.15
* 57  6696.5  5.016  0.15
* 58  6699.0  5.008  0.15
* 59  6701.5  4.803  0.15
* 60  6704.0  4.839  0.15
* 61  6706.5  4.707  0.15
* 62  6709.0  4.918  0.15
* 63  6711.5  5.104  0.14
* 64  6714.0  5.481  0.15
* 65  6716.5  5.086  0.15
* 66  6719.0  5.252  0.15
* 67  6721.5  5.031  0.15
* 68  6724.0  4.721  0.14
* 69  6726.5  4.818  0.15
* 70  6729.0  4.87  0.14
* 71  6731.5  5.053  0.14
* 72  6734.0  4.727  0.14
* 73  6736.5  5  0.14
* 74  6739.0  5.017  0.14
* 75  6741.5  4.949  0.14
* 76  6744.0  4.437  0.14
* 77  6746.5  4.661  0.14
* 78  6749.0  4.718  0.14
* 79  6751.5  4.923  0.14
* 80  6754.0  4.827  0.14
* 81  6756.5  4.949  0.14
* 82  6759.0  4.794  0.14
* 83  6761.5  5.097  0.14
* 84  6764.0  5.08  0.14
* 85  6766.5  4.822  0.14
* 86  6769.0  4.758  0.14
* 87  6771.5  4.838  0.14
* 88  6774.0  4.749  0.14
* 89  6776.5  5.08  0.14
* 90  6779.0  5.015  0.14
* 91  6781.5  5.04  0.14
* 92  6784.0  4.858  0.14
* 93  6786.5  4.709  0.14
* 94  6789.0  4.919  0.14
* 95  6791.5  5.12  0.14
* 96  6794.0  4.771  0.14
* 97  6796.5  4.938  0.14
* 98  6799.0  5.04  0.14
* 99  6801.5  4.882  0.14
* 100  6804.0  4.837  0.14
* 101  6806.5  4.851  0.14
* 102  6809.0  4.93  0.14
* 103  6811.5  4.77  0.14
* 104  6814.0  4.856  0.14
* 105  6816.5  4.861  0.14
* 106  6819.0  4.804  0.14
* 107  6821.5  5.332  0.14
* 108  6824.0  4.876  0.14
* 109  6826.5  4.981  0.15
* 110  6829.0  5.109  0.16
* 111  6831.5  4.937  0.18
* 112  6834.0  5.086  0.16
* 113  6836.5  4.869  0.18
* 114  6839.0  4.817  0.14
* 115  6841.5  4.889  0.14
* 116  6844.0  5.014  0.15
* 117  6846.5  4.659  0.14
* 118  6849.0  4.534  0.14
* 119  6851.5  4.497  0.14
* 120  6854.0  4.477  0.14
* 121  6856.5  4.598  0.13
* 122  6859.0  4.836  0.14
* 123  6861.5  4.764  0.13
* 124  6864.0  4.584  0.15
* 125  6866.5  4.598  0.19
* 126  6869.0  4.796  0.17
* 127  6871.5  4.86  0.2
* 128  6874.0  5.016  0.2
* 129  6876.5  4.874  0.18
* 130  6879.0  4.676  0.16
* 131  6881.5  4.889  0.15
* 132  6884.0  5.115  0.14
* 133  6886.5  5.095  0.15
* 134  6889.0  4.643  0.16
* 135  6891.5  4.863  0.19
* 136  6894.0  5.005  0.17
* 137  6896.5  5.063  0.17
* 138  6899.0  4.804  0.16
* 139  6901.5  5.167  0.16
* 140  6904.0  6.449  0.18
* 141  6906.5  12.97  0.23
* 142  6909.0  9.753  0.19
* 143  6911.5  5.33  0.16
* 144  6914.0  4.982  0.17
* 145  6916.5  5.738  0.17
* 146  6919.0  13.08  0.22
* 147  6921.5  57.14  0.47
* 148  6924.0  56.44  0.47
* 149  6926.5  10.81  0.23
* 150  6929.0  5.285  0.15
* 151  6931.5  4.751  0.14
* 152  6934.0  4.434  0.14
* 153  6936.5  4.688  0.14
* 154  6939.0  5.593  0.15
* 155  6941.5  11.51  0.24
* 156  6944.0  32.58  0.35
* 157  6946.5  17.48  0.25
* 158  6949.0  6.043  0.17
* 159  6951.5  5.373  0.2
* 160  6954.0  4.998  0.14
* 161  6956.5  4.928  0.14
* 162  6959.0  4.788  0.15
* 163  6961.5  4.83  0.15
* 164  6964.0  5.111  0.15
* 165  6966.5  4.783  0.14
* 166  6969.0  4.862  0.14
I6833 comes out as 7.9 angstrom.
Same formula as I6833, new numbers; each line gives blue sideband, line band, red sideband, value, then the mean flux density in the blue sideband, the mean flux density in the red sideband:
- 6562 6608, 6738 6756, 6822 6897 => 0.3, 4.93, 4.84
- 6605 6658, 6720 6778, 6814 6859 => 1.0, 5.09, 4.84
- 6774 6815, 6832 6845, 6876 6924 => 4.0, 4.91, 10.2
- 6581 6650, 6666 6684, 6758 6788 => 0.2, 5.02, 4.9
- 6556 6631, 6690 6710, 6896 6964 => 6.2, 4.94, 11.6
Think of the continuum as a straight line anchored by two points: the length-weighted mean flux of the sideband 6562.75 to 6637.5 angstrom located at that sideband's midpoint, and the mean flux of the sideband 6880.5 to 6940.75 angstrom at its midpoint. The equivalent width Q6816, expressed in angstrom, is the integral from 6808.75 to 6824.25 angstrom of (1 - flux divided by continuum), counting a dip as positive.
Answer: 6.9 angstrom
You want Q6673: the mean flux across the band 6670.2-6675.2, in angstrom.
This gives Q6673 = 5.06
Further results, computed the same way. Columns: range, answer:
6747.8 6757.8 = 4.85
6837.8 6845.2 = 4.91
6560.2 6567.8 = 5.34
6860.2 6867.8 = 4.65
